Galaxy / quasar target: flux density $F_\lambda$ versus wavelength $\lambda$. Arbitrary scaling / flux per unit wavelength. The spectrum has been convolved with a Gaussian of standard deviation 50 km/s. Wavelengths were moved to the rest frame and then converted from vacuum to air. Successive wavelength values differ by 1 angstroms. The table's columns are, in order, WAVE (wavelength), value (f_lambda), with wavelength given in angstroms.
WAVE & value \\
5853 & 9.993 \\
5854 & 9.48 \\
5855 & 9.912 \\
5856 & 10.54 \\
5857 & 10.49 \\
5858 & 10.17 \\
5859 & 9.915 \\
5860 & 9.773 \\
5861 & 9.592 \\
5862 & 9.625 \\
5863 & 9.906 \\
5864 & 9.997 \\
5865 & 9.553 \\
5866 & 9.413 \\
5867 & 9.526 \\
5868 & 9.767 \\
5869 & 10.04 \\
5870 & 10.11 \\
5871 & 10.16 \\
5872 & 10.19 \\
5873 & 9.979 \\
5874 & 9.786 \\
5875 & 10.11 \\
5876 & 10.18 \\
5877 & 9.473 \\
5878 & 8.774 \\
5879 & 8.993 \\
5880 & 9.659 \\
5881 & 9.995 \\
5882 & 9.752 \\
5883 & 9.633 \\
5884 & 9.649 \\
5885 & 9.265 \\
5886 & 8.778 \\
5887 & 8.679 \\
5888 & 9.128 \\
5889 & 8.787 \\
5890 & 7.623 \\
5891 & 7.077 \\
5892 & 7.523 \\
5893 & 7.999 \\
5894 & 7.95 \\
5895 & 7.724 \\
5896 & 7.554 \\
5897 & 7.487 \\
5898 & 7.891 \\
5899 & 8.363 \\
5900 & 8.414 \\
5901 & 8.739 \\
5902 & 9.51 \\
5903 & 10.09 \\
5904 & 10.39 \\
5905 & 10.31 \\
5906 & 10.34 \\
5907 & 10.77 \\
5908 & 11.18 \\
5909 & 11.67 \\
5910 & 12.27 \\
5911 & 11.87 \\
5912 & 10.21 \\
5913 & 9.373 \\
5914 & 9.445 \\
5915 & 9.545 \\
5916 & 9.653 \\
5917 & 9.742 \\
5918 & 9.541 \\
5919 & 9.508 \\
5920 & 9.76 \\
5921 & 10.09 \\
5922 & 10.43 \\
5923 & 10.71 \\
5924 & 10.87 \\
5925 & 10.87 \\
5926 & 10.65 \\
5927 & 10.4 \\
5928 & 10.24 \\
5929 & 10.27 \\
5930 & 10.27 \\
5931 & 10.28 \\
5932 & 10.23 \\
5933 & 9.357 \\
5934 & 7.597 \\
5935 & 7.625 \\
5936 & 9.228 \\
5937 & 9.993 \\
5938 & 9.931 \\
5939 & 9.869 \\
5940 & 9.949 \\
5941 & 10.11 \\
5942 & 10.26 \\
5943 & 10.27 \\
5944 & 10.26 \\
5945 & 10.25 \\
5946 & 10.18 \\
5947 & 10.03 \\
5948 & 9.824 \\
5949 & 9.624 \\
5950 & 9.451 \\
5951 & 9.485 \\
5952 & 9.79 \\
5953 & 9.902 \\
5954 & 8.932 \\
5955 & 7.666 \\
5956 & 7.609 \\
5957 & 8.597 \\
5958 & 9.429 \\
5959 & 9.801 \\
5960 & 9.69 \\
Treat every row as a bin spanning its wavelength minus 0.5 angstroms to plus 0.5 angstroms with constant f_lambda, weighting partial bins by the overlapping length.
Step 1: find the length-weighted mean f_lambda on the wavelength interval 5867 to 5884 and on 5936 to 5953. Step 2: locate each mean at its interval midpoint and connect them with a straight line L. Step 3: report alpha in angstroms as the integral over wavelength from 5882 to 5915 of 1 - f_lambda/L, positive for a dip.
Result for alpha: 1.94 angstroms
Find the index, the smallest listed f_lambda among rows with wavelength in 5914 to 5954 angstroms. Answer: 7.597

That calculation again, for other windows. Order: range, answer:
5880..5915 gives 7.077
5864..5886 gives 8.774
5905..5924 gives 9.373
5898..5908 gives 7.891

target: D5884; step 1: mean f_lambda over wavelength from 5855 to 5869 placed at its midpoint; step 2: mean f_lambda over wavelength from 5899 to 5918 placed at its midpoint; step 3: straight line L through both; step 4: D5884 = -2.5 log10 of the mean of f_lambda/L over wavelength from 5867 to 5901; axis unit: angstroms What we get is 0.11 mag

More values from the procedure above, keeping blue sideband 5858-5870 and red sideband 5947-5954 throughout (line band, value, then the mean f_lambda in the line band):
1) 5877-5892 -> 0.092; 8.95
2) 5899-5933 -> -0.054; 10.2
